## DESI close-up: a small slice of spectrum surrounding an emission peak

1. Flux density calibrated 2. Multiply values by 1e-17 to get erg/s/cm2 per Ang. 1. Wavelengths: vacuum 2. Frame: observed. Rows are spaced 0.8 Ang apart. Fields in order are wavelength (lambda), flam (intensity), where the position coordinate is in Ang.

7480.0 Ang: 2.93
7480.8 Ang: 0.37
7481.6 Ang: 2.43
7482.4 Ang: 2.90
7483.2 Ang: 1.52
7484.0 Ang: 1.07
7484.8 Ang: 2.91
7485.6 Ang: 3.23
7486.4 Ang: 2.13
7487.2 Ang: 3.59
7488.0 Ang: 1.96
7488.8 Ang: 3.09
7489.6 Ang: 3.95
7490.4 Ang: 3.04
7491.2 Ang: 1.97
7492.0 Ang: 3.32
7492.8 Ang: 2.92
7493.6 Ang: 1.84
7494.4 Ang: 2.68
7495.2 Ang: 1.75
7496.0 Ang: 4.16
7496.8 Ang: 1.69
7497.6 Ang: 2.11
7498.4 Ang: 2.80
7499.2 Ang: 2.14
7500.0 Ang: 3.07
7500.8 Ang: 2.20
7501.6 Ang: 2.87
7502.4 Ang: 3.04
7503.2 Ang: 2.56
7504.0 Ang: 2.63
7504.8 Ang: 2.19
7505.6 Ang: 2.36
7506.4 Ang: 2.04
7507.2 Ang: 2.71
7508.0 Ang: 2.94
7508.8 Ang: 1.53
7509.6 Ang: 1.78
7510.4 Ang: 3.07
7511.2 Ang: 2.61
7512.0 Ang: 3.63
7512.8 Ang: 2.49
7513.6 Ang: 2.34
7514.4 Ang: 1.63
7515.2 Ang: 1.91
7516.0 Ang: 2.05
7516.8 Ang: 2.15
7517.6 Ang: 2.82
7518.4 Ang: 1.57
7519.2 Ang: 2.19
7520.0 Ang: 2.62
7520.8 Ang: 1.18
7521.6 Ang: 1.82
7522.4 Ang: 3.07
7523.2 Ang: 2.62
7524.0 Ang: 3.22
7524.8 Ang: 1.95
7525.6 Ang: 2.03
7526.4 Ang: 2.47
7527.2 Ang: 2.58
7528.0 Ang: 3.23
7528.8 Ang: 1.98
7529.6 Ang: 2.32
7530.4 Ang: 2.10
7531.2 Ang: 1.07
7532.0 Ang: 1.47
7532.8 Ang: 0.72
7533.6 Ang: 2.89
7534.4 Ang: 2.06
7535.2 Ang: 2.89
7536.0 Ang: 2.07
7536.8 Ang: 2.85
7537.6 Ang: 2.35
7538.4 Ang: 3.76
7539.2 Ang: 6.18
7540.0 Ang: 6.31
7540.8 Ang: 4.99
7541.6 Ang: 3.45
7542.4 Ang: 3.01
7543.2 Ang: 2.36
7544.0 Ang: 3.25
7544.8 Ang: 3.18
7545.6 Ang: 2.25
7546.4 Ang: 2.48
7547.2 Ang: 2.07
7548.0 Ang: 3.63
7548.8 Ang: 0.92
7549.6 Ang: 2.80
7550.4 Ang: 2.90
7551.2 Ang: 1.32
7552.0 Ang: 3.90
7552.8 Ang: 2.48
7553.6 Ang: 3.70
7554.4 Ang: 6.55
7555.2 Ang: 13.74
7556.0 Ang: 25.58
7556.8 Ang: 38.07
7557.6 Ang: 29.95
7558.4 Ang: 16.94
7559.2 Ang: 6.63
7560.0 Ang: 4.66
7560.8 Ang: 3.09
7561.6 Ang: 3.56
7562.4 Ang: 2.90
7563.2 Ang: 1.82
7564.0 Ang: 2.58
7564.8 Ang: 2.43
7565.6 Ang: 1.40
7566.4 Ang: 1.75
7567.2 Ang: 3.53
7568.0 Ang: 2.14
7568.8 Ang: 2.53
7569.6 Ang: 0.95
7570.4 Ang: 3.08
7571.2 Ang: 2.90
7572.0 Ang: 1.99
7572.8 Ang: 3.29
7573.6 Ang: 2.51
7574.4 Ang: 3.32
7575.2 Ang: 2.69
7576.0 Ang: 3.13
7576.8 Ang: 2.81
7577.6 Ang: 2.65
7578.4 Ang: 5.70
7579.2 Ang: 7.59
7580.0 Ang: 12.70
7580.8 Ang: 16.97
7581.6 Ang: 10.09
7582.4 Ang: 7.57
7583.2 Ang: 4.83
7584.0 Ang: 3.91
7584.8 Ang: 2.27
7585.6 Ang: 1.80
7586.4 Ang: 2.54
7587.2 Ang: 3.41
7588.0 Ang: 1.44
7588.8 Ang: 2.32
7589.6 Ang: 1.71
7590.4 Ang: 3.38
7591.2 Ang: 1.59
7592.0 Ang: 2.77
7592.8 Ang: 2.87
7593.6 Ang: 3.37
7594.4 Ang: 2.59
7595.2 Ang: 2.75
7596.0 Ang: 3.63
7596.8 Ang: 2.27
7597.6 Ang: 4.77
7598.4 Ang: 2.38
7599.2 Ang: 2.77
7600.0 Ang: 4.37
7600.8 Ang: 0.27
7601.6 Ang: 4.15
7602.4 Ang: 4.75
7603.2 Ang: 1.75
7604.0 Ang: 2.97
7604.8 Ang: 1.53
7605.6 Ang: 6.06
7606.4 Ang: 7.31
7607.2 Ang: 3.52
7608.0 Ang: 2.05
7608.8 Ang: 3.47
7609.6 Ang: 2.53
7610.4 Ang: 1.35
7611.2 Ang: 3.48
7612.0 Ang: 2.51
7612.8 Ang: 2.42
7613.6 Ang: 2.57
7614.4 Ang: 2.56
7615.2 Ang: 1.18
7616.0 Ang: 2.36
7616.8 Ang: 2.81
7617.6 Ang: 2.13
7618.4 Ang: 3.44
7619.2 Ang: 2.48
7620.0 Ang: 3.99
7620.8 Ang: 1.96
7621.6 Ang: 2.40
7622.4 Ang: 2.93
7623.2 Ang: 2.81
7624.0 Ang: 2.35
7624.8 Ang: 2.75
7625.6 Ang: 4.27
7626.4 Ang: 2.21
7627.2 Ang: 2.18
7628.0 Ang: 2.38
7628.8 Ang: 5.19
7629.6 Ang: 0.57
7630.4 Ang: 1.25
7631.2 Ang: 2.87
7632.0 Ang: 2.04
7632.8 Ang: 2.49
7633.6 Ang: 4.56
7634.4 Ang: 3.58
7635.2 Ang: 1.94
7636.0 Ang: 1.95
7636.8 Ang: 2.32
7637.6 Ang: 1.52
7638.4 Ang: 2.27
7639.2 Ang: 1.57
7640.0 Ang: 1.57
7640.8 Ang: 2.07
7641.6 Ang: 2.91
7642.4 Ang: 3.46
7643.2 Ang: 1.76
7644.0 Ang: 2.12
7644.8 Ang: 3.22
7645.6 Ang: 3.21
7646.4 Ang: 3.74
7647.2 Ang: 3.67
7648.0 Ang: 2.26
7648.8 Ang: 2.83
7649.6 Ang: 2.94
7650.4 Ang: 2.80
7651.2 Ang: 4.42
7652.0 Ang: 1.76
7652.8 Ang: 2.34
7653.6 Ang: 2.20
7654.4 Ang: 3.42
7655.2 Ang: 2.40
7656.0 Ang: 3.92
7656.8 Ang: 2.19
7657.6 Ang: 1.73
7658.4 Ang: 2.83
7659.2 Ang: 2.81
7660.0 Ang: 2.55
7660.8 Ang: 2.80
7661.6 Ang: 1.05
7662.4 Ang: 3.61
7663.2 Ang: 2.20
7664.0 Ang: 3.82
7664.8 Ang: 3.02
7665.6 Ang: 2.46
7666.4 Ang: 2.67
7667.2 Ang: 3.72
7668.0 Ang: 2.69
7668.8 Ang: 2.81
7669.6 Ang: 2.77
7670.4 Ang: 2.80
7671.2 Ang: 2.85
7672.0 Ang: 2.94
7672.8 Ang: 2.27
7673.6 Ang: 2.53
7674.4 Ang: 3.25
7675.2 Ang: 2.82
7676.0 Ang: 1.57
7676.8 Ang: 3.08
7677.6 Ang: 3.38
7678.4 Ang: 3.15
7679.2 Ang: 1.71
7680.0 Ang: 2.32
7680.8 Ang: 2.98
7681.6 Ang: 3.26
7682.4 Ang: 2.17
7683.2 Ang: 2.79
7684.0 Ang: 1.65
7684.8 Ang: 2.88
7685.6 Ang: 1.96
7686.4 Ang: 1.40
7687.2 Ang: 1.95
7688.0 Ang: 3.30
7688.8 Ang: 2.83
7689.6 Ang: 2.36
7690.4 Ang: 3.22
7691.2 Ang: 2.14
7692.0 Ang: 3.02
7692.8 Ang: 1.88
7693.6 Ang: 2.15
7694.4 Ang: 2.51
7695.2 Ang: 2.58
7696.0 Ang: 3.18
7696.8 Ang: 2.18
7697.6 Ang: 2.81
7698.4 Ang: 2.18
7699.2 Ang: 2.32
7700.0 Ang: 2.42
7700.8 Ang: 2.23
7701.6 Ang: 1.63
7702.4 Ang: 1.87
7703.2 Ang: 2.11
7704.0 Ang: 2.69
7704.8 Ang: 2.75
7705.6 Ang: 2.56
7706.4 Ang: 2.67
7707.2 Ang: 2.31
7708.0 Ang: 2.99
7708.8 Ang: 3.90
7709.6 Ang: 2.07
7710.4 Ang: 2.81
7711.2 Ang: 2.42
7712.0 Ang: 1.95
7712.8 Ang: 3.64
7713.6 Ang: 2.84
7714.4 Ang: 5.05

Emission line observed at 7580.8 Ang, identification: [N II] 6583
